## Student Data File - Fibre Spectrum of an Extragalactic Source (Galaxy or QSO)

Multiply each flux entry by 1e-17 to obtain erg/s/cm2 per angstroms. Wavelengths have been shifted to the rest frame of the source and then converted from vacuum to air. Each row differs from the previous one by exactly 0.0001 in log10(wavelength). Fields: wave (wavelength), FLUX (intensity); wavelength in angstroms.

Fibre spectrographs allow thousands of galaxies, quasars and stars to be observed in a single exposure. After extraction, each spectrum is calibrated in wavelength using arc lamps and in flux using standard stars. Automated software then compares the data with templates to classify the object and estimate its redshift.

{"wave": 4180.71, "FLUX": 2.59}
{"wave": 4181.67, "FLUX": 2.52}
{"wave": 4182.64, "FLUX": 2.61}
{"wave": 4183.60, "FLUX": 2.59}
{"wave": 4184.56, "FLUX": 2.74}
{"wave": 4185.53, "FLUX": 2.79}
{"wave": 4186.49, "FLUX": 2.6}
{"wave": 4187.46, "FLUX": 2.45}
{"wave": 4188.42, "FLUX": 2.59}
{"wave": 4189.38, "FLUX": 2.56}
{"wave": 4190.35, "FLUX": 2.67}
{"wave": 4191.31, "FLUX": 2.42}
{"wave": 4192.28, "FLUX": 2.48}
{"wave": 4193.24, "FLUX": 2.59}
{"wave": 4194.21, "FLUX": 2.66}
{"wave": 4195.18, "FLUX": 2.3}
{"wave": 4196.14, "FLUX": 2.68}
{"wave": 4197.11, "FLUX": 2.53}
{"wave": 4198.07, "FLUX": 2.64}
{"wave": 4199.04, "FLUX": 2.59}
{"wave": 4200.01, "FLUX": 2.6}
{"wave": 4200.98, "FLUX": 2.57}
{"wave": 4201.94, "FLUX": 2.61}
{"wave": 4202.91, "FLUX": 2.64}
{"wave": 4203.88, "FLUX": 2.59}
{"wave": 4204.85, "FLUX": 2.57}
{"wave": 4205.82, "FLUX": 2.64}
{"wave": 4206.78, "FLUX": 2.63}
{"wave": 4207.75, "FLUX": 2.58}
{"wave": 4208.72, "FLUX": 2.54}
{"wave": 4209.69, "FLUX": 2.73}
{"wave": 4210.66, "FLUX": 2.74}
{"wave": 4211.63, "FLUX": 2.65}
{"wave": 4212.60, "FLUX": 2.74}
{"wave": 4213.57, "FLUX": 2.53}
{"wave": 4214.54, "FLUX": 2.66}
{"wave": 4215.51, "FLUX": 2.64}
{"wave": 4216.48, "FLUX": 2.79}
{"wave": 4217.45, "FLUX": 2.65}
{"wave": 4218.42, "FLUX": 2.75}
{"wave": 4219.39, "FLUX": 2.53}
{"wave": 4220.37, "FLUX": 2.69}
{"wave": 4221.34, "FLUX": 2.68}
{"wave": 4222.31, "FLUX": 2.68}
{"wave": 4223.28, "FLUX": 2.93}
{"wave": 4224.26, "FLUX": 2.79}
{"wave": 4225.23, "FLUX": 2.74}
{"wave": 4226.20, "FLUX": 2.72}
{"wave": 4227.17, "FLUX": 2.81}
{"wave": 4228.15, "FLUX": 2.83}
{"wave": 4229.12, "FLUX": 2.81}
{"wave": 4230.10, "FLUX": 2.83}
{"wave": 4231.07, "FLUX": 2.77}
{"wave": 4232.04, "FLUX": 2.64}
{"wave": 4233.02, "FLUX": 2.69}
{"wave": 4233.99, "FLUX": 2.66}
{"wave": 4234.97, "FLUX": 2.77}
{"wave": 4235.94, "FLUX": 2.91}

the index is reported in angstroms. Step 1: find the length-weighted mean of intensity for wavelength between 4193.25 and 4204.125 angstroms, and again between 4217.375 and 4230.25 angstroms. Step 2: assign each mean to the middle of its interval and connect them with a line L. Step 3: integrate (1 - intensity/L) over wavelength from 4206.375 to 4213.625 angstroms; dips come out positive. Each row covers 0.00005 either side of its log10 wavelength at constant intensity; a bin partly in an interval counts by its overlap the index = 0.02 angstroms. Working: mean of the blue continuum 2.58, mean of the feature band 2.65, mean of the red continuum 2.75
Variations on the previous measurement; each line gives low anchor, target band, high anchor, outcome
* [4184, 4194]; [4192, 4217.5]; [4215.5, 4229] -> 0.44 angstroms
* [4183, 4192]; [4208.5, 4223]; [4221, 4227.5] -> 0.30 angstroms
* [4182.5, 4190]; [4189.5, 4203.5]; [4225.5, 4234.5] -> 0.42 angstroms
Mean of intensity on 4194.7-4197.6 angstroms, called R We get 2.51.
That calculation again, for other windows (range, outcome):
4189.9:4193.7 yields 2.54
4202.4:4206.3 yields 2.61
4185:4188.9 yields 2.61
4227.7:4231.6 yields 2.81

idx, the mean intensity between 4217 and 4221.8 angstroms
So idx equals 2.66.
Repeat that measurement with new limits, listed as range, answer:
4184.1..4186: 2.76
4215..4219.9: 2.67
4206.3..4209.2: 2.59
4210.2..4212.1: 2.69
